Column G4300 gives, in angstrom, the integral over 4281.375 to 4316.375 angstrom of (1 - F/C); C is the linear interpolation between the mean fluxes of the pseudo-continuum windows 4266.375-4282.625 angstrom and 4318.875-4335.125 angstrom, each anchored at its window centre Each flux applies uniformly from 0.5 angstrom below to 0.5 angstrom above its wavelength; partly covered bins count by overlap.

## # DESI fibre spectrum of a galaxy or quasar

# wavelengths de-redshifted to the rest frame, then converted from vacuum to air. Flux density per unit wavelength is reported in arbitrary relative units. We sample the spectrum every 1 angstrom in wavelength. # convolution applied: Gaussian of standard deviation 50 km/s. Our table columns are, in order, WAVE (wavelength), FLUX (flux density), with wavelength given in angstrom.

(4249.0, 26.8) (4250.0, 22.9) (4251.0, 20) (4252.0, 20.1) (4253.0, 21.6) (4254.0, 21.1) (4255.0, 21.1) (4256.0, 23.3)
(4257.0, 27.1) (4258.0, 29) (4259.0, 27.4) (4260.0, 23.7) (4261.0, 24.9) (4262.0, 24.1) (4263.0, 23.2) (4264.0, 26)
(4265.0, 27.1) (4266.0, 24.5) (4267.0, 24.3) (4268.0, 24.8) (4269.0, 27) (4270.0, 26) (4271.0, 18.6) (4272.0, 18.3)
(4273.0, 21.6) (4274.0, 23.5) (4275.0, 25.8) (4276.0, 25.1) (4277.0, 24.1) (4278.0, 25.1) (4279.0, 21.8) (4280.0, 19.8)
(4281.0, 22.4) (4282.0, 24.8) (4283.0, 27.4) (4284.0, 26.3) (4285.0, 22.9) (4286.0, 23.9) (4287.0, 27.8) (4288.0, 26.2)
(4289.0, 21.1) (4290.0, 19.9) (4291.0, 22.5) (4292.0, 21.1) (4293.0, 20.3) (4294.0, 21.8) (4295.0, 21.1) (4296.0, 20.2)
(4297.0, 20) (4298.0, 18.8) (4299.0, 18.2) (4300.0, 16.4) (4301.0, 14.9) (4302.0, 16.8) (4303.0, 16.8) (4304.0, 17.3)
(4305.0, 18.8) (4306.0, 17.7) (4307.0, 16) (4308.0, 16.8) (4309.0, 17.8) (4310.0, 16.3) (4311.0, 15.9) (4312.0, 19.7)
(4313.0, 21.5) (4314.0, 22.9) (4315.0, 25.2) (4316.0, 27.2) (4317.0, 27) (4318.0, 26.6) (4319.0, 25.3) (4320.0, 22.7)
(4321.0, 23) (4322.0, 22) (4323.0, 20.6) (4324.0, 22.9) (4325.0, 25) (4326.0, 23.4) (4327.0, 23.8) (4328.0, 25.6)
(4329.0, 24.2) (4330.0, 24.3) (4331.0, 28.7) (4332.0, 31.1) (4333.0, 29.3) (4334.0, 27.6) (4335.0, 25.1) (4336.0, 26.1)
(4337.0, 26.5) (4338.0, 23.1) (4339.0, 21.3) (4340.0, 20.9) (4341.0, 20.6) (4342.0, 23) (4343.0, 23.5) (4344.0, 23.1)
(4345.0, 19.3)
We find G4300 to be 5.0 angstrom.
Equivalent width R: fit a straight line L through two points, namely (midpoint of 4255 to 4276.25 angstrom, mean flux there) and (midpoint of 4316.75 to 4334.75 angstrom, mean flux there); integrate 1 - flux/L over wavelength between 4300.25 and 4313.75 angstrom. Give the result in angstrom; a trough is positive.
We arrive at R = 4.0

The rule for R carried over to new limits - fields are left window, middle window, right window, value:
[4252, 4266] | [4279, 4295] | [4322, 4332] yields 0.9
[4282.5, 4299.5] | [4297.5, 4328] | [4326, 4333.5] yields 5.1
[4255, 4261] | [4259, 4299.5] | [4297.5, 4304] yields -3.8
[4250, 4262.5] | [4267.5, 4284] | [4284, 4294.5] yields -0.3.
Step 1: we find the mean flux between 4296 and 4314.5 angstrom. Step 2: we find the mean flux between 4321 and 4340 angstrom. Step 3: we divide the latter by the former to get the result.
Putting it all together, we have 1.38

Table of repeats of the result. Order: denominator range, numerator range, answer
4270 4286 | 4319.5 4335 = 1.07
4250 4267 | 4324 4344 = 1.03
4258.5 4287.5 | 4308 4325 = 0.92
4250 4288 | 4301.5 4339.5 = 0.95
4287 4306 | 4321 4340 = 1.26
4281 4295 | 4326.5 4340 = 1.10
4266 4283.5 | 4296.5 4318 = 0.82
